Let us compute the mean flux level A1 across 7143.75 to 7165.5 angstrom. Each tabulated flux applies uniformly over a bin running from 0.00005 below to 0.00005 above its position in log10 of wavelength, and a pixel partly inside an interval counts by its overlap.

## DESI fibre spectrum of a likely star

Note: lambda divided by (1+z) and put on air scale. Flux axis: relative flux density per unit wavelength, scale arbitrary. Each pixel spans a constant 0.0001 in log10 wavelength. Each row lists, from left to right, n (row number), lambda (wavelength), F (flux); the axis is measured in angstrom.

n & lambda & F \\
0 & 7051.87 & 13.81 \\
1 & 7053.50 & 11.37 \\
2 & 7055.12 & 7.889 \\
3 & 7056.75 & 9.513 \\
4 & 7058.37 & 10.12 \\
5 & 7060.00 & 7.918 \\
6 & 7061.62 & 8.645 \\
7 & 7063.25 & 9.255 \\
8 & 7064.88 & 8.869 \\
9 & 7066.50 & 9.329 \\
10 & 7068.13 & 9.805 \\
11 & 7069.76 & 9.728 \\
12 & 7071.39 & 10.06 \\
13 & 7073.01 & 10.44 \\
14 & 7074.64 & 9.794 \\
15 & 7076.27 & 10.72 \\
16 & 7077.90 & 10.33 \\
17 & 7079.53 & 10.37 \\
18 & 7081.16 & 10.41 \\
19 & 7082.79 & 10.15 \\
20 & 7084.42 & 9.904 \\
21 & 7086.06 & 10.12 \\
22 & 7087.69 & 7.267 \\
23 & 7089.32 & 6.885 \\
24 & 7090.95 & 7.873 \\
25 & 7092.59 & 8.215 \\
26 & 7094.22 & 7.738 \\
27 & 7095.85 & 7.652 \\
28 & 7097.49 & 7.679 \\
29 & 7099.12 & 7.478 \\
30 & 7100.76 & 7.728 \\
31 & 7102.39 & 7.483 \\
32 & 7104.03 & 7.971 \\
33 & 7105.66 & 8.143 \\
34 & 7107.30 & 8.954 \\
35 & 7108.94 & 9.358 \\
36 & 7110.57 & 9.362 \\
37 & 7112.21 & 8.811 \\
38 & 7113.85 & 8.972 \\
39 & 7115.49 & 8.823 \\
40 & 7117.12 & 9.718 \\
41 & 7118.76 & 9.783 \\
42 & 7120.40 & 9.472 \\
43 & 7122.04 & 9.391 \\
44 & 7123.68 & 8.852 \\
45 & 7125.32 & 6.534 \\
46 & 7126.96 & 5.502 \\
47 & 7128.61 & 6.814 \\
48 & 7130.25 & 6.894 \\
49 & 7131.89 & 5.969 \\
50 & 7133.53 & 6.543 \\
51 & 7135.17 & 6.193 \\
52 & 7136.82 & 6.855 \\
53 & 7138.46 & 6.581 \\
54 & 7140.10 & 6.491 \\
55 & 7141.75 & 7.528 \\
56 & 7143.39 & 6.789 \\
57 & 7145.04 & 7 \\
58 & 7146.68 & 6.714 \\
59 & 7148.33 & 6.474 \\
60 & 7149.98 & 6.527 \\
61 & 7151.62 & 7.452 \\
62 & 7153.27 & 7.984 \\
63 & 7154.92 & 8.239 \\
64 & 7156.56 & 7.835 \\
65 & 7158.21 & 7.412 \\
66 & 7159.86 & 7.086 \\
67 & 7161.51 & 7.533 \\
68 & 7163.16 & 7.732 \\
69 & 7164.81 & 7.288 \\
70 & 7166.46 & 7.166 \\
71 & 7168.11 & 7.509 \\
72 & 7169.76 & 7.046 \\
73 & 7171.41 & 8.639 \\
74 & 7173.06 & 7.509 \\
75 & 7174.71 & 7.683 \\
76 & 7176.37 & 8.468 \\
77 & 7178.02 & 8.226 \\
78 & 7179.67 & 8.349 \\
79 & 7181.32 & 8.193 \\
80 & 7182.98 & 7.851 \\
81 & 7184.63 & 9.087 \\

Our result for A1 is 7.32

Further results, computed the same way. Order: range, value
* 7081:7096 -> 8.59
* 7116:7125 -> 9.27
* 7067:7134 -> 8.64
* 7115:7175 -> 7.44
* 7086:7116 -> 8.18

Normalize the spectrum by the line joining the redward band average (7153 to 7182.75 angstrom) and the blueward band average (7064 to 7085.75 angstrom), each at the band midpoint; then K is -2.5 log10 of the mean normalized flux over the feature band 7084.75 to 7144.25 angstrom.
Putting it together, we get 0.154 mag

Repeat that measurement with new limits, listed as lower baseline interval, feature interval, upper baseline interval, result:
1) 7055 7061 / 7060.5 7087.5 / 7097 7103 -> -0.16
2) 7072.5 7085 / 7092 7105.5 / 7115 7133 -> 0.19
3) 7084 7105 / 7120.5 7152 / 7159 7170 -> 0.10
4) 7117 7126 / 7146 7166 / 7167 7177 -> 0.11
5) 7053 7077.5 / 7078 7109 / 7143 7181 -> 0.06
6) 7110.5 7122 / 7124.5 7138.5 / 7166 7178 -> 0.35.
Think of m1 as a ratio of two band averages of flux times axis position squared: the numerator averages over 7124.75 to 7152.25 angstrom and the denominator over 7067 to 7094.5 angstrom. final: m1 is 0.72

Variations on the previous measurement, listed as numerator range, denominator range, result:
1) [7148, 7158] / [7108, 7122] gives 0.81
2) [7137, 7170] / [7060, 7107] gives 0.83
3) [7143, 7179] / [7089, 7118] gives 0.92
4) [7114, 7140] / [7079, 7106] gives 0.91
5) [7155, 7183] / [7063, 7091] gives 0.83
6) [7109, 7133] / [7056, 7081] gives 0.86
